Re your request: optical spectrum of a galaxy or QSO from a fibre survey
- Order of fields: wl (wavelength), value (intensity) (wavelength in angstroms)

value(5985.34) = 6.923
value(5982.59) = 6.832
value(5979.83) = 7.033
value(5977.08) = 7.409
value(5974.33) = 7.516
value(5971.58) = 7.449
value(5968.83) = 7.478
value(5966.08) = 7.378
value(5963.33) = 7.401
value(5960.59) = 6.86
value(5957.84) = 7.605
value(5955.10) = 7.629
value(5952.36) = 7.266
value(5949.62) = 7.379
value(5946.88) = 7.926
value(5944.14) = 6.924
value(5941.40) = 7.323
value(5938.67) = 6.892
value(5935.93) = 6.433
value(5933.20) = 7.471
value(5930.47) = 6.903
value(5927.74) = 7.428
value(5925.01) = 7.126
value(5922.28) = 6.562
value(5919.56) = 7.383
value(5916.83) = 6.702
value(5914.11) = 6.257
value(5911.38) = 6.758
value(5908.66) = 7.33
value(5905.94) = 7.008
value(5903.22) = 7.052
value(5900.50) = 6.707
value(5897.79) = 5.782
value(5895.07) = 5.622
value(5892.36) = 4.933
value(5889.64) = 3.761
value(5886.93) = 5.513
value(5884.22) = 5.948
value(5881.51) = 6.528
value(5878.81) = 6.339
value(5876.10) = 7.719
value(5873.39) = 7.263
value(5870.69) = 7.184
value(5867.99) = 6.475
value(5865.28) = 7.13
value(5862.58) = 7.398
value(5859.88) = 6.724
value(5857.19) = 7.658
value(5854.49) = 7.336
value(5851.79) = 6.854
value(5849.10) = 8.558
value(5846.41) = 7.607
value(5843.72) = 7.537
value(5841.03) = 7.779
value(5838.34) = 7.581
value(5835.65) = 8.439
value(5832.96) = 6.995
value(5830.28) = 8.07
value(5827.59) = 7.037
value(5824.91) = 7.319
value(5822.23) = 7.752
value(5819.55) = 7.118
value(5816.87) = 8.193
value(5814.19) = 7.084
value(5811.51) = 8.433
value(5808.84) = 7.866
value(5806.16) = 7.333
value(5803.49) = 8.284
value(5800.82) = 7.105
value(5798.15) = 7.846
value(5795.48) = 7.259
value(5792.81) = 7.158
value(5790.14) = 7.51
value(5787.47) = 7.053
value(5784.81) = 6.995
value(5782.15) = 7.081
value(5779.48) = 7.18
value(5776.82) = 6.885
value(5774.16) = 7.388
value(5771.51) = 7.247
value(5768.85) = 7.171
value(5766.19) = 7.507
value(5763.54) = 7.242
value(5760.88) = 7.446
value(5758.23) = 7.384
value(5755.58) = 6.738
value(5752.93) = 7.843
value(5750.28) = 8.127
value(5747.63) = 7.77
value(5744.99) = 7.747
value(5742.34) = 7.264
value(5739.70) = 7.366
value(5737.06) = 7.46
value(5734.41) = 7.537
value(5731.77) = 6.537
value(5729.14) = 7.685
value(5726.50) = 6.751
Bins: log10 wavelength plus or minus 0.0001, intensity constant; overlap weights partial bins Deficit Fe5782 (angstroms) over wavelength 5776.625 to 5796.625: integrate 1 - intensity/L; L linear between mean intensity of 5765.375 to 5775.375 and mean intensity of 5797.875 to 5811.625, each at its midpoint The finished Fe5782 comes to 1.0 angstroms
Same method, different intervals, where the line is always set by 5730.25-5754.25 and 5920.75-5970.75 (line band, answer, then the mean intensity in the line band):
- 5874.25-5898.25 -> 4.9 angstroms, 5.82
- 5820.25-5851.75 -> -1.1 angstroms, 7.65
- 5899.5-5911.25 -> 0.4 angstroms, 7.01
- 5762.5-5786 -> 0.9 angstroms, 7.19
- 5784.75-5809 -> 0.0 angstroms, 7.44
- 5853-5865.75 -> 0.2 angstroms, 7.25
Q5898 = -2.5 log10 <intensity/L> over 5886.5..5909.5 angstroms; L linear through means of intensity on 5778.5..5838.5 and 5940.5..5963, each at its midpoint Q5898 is 0.238 mag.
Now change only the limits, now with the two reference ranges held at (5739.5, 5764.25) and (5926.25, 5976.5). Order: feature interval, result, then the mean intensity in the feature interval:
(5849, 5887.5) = 0.07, 6.95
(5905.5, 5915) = 0.08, 6.85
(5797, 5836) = -0.03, 7.64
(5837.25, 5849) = -0.05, 7.73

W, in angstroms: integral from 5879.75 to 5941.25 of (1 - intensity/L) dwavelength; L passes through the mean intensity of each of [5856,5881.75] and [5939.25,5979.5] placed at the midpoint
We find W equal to 6.3 angstroms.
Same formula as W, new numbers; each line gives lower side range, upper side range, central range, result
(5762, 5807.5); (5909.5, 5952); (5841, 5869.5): -0.7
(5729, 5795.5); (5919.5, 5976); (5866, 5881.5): 0.7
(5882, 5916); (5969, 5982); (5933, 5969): -1.8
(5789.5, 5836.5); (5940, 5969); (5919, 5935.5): 0.7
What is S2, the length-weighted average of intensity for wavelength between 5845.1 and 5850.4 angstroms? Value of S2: 8.09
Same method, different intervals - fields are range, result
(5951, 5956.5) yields 7.46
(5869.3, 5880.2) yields 7.13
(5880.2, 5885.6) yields 6.23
